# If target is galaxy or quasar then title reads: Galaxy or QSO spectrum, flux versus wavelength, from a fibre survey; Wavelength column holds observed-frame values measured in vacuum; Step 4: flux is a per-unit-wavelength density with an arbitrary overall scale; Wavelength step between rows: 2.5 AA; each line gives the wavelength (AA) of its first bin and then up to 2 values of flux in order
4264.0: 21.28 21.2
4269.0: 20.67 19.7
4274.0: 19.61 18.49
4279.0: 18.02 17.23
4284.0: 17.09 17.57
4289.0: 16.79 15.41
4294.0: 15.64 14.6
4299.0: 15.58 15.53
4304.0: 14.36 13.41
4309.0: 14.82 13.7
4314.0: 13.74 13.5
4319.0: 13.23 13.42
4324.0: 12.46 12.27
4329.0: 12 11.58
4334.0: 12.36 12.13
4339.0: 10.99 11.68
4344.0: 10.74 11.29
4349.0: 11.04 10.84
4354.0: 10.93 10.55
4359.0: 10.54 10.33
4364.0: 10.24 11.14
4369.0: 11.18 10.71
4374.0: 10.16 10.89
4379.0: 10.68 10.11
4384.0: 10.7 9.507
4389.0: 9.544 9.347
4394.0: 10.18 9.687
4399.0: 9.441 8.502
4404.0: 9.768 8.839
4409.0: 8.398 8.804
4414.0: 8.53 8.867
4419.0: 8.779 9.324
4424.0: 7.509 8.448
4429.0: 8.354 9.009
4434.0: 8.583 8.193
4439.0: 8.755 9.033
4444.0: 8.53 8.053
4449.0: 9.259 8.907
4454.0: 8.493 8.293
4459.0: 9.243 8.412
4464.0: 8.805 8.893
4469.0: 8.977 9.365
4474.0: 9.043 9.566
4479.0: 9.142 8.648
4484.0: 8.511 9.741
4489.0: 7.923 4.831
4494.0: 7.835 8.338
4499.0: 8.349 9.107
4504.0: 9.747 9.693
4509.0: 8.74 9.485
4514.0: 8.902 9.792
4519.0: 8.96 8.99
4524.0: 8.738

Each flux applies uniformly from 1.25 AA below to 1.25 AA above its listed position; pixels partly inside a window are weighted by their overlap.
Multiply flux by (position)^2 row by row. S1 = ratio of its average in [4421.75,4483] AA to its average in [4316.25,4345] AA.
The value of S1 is 0.8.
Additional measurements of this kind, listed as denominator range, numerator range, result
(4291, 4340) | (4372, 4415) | 0.74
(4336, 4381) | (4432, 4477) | 0.85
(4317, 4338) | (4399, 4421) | 0.74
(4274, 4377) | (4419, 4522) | 0.71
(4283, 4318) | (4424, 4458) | 0.61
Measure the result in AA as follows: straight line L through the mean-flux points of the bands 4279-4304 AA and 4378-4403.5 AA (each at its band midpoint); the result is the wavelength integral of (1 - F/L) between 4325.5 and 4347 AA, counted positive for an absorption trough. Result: 2.6 AA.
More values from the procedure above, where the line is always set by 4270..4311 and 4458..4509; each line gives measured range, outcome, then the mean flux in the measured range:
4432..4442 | 1.8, 8.64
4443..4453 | 1.4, 8.69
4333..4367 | 7.3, 11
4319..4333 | 2.4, 12.4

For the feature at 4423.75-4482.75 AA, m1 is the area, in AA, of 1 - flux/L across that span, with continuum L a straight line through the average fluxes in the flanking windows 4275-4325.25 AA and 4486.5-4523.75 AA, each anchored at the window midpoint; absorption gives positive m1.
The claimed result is 8.8 AA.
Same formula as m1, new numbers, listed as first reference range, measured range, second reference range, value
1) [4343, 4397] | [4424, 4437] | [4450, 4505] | 1.4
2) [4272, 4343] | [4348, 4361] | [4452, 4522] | 2.3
